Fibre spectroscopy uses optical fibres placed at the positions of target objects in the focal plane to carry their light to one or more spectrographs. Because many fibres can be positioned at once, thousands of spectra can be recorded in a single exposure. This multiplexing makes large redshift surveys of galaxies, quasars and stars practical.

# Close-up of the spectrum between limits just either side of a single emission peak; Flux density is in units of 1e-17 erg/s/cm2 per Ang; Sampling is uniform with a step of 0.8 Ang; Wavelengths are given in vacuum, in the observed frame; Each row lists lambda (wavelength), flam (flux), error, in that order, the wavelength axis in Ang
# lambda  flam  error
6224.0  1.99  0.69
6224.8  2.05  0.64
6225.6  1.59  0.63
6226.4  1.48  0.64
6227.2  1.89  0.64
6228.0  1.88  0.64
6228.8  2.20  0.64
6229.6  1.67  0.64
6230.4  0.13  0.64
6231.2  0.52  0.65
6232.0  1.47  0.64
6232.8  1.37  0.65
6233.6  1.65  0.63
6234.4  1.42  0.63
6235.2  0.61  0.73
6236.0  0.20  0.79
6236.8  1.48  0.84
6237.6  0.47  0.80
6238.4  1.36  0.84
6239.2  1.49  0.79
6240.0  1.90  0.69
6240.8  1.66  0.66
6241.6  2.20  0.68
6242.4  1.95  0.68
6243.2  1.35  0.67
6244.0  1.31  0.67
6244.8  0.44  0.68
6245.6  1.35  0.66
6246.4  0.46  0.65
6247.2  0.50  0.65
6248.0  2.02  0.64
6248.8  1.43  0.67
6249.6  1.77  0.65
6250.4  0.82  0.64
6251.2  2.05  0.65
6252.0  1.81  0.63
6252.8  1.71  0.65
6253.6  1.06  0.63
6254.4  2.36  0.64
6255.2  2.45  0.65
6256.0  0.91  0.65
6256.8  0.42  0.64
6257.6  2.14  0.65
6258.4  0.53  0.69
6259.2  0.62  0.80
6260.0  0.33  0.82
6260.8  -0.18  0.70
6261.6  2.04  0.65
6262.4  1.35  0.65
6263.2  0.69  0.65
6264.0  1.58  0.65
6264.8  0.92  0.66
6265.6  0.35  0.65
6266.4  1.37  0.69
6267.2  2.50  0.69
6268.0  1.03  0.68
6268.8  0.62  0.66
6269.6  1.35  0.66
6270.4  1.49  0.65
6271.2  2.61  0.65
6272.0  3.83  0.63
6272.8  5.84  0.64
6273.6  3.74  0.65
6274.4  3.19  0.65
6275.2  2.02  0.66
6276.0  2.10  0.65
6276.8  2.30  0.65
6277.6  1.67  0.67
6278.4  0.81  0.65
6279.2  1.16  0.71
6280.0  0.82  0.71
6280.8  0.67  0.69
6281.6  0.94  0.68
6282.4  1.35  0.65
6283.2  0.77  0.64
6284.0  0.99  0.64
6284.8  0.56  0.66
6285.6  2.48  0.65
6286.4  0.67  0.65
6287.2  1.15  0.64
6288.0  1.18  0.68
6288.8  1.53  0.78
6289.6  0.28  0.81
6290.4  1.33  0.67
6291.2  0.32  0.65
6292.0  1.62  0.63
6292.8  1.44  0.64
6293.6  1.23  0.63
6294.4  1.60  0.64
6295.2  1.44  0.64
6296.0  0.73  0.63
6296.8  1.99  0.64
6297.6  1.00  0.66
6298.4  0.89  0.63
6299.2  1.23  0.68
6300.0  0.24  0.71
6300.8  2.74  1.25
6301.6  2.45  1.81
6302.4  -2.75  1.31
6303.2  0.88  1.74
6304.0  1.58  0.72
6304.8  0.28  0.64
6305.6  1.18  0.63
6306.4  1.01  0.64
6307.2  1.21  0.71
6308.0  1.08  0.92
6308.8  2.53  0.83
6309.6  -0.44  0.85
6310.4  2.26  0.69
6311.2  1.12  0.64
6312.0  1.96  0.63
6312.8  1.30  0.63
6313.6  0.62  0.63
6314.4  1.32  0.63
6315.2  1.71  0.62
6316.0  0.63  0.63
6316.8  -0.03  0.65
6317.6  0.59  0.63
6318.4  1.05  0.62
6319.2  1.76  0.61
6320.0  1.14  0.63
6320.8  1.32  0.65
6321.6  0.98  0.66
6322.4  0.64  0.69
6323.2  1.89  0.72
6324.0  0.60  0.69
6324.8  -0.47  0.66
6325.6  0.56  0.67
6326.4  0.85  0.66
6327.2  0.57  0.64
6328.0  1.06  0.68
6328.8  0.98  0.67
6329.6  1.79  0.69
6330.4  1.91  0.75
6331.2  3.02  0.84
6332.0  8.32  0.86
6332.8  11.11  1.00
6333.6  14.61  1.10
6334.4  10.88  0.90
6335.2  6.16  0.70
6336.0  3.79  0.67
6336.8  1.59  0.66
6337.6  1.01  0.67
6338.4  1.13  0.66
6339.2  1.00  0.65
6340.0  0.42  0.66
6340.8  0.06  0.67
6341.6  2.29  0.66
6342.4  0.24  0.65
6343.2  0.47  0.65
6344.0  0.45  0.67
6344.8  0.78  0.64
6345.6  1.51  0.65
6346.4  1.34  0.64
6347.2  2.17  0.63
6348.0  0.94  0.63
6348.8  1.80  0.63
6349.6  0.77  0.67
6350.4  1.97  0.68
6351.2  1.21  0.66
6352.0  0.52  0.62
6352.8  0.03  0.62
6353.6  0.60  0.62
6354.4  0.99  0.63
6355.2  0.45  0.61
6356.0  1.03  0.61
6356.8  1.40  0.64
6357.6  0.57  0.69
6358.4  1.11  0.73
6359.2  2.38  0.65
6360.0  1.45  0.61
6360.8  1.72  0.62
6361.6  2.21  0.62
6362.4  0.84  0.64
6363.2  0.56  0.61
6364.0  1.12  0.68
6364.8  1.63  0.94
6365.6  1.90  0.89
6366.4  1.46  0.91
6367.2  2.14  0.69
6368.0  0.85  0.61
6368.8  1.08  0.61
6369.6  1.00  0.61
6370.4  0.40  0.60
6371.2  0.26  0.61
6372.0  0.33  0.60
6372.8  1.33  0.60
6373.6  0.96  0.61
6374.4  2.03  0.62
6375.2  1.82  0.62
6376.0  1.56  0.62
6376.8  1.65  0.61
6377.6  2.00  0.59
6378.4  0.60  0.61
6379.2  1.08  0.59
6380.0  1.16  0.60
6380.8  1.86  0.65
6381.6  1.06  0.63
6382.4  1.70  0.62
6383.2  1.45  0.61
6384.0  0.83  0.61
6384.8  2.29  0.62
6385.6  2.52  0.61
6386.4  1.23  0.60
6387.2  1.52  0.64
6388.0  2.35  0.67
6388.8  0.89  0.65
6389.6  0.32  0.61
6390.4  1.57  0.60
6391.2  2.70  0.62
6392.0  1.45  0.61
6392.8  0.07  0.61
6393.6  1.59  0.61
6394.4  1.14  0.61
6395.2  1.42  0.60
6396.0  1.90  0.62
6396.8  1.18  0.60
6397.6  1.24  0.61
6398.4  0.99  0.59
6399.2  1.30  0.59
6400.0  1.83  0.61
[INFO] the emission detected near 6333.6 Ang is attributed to [O III]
